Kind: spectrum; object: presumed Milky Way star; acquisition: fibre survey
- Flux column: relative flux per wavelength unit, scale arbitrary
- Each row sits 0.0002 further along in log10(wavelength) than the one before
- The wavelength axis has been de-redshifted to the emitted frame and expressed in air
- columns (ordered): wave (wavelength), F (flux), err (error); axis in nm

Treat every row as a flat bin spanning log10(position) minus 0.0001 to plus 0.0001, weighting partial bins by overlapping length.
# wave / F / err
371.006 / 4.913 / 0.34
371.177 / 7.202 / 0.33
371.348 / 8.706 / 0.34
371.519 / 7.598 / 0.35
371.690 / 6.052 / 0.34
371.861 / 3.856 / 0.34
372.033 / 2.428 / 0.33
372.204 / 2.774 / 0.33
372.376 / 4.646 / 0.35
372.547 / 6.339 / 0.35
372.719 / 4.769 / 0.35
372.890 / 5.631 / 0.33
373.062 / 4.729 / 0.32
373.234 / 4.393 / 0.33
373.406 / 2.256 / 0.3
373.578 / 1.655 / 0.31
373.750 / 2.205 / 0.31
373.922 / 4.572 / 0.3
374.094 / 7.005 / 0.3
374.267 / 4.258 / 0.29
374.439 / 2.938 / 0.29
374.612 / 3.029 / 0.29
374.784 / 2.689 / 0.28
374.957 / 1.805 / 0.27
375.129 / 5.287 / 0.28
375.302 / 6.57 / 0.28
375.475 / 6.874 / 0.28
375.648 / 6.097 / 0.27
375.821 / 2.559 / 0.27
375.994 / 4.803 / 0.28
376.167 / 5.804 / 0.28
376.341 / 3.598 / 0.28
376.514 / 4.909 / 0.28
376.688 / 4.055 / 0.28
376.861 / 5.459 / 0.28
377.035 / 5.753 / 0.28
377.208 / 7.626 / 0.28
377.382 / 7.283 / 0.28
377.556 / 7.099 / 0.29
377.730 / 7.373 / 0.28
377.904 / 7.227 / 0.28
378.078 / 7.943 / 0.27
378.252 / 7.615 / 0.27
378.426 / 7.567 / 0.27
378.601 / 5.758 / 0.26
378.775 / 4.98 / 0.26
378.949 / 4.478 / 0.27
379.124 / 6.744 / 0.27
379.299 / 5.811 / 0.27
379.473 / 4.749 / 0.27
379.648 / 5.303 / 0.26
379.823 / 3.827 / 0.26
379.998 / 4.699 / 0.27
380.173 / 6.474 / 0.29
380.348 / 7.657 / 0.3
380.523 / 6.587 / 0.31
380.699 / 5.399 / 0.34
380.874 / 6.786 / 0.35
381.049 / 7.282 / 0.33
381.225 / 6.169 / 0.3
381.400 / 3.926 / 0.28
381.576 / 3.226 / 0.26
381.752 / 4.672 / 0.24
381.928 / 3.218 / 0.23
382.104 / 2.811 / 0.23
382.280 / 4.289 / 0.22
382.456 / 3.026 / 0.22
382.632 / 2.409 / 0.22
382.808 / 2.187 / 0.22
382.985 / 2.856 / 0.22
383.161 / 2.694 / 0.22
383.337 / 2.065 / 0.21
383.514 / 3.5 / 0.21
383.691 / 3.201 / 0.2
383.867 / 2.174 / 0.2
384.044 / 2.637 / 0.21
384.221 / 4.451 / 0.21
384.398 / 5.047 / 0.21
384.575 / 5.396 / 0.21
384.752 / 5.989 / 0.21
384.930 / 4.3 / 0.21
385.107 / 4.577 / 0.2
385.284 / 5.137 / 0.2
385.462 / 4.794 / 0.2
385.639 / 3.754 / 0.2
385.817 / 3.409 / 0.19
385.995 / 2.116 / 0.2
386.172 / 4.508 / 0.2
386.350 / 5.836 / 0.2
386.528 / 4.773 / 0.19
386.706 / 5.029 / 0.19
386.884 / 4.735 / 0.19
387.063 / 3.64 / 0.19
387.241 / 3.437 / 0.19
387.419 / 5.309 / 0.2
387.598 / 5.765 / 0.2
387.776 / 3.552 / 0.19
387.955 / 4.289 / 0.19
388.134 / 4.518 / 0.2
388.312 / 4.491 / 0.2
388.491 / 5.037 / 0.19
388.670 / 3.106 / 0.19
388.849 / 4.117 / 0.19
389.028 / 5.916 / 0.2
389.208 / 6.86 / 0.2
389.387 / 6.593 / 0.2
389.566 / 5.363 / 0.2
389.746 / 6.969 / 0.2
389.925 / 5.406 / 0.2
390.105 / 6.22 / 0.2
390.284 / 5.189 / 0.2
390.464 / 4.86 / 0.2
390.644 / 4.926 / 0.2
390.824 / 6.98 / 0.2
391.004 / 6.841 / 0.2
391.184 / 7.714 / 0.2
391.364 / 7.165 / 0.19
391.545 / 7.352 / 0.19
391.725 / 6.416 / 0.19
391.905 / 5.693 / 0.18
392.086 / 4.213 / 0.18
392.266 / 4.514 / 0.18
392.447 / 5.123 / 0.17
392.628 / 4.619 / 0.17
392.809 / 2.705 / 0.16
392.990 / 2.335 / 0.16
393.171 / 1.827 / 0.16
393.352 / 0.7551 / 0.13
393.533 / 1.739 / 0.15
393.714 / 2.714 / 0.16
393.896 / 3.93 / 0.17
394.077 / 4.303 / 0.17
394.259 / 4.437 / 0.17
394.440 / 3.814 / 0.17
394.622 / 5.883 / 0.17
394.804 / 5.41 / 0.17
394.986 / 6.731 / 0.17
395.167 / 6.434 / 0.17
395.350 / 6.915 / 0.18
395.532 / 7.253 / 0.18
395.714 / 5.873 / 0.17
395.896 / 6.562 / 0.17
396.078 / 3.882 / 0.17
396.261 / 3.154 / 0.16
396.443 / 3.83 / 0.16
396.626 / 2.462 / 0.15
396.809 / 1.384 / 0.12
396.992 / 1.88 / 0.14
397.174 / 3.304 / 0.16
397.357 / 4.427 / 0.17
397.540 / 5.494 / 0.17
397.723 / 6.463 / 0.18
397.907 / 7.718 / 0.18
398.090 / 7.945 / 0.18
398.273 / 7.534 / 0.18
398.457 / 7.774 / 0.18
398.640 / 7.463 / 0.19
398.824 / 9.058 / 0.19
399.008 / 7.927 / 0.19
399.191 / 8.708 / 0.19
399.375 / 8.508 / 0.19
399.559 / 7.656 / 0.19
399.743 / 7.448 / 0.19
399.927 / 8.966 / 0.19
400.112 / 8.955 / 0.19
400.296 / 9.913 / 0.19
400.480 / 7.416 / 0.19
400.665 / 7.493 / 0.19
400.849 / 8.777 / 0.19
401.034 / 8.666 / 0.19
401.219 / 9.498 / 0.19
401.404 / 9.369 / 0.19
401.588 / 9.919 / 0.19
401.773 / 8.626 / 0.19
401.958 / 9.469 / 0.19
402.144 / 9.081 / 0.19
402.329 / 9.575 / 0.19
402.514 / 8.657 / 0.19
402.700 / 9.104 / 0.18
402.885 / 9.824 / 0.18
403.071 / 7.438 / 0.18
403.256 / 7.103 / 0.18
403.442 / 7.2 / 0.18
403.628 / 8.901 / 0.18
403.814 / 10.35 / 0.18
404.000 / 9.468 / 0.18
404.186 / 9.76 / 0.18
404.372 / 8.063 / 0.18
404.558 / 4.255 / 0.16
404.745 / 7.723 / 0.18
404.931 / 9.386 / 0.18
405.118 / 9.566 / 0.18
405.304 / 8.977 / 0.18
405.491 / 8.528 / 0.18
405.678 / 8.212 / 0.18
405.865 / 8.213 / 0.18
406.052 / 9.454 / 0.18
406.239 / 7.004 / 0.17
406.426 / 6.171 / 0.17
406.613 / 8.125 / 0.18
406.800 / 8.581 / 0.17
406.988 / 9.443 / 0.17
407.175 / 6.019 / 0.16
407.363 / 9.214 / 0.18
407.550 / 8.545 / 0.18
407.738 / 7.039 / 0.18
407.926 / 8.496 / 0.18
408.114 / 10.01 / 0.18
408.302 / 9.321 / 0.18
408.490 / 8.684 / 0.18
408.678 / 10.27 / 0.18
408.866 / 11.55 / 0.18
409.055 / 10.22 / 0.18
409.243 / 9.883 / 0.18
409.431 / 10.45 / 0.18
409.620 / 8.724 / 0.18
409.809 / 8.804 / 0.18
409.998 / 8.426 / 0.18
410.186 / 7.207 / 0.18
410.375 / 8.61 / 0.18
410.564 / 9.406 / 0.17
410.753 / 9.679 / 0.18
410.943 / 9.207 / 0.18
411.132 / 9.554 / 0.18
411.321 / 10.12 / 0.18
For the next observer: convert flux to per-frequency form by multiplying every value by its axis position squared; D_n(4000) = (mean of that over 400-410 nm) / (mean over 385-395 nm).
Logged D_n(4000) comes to 2.0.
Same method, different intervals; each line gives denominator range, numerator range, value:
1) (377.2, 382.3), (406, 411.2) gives 1.77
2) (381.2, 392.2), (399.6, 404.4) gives 2.05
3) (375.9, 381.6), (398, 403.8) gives 1.62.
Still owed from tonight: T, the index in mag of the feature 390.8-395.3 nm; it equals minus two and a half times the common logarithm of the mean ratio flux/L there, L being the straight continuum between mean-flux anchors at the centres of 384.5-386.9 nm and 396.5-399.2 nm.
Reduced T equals 0.12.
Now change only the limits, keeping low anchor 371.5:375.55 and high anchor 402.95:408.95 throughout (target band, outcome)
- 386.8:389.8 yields 0.257 mag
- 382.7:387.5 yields 0.410 mag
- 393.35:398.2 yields 0.459 mag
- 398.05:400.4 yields -0.095 mag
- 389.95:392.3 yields 0.092 mag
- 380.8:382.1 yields 0.090 mag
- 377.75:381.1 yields -0.219 mag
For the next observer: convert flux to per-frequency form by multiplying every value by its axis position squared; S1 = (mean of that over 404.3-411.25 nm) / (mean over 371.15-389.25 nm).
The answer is 2.10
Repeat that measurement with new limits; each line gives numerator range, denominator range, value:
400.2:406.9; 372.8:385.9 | 2.03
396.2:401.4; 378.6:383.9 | 1.68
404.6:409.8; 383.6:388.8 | 2.26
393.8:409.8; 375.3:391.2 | 1.68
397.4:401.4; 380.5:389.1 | 2.05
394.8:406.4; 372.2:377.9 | 1.78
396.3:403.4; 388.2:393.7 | 1.57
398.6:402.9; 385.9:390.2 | 1.90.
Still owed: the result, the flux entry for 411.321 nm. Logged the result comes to 10.12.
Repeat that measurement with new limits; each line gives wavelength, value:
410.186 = 7.207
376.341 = 3.598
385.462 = 4.794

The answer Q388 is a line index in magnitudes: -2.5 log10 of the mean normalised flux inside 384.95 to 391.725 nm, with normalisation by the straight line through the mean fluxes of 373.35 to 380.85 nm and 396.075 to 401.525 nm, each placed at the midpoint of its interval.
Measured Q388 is 0.19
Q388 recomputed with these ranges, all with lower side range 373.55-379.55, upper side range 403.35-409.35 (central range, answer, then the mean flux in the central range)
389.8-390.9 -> 0.21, 5.63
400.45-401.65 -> -0.09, 8.77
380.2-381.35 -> -0.14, 6.55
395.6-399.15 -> 0.35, 5.54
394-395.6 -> 0.28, 5.68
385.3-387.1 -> 0.43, 4.31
